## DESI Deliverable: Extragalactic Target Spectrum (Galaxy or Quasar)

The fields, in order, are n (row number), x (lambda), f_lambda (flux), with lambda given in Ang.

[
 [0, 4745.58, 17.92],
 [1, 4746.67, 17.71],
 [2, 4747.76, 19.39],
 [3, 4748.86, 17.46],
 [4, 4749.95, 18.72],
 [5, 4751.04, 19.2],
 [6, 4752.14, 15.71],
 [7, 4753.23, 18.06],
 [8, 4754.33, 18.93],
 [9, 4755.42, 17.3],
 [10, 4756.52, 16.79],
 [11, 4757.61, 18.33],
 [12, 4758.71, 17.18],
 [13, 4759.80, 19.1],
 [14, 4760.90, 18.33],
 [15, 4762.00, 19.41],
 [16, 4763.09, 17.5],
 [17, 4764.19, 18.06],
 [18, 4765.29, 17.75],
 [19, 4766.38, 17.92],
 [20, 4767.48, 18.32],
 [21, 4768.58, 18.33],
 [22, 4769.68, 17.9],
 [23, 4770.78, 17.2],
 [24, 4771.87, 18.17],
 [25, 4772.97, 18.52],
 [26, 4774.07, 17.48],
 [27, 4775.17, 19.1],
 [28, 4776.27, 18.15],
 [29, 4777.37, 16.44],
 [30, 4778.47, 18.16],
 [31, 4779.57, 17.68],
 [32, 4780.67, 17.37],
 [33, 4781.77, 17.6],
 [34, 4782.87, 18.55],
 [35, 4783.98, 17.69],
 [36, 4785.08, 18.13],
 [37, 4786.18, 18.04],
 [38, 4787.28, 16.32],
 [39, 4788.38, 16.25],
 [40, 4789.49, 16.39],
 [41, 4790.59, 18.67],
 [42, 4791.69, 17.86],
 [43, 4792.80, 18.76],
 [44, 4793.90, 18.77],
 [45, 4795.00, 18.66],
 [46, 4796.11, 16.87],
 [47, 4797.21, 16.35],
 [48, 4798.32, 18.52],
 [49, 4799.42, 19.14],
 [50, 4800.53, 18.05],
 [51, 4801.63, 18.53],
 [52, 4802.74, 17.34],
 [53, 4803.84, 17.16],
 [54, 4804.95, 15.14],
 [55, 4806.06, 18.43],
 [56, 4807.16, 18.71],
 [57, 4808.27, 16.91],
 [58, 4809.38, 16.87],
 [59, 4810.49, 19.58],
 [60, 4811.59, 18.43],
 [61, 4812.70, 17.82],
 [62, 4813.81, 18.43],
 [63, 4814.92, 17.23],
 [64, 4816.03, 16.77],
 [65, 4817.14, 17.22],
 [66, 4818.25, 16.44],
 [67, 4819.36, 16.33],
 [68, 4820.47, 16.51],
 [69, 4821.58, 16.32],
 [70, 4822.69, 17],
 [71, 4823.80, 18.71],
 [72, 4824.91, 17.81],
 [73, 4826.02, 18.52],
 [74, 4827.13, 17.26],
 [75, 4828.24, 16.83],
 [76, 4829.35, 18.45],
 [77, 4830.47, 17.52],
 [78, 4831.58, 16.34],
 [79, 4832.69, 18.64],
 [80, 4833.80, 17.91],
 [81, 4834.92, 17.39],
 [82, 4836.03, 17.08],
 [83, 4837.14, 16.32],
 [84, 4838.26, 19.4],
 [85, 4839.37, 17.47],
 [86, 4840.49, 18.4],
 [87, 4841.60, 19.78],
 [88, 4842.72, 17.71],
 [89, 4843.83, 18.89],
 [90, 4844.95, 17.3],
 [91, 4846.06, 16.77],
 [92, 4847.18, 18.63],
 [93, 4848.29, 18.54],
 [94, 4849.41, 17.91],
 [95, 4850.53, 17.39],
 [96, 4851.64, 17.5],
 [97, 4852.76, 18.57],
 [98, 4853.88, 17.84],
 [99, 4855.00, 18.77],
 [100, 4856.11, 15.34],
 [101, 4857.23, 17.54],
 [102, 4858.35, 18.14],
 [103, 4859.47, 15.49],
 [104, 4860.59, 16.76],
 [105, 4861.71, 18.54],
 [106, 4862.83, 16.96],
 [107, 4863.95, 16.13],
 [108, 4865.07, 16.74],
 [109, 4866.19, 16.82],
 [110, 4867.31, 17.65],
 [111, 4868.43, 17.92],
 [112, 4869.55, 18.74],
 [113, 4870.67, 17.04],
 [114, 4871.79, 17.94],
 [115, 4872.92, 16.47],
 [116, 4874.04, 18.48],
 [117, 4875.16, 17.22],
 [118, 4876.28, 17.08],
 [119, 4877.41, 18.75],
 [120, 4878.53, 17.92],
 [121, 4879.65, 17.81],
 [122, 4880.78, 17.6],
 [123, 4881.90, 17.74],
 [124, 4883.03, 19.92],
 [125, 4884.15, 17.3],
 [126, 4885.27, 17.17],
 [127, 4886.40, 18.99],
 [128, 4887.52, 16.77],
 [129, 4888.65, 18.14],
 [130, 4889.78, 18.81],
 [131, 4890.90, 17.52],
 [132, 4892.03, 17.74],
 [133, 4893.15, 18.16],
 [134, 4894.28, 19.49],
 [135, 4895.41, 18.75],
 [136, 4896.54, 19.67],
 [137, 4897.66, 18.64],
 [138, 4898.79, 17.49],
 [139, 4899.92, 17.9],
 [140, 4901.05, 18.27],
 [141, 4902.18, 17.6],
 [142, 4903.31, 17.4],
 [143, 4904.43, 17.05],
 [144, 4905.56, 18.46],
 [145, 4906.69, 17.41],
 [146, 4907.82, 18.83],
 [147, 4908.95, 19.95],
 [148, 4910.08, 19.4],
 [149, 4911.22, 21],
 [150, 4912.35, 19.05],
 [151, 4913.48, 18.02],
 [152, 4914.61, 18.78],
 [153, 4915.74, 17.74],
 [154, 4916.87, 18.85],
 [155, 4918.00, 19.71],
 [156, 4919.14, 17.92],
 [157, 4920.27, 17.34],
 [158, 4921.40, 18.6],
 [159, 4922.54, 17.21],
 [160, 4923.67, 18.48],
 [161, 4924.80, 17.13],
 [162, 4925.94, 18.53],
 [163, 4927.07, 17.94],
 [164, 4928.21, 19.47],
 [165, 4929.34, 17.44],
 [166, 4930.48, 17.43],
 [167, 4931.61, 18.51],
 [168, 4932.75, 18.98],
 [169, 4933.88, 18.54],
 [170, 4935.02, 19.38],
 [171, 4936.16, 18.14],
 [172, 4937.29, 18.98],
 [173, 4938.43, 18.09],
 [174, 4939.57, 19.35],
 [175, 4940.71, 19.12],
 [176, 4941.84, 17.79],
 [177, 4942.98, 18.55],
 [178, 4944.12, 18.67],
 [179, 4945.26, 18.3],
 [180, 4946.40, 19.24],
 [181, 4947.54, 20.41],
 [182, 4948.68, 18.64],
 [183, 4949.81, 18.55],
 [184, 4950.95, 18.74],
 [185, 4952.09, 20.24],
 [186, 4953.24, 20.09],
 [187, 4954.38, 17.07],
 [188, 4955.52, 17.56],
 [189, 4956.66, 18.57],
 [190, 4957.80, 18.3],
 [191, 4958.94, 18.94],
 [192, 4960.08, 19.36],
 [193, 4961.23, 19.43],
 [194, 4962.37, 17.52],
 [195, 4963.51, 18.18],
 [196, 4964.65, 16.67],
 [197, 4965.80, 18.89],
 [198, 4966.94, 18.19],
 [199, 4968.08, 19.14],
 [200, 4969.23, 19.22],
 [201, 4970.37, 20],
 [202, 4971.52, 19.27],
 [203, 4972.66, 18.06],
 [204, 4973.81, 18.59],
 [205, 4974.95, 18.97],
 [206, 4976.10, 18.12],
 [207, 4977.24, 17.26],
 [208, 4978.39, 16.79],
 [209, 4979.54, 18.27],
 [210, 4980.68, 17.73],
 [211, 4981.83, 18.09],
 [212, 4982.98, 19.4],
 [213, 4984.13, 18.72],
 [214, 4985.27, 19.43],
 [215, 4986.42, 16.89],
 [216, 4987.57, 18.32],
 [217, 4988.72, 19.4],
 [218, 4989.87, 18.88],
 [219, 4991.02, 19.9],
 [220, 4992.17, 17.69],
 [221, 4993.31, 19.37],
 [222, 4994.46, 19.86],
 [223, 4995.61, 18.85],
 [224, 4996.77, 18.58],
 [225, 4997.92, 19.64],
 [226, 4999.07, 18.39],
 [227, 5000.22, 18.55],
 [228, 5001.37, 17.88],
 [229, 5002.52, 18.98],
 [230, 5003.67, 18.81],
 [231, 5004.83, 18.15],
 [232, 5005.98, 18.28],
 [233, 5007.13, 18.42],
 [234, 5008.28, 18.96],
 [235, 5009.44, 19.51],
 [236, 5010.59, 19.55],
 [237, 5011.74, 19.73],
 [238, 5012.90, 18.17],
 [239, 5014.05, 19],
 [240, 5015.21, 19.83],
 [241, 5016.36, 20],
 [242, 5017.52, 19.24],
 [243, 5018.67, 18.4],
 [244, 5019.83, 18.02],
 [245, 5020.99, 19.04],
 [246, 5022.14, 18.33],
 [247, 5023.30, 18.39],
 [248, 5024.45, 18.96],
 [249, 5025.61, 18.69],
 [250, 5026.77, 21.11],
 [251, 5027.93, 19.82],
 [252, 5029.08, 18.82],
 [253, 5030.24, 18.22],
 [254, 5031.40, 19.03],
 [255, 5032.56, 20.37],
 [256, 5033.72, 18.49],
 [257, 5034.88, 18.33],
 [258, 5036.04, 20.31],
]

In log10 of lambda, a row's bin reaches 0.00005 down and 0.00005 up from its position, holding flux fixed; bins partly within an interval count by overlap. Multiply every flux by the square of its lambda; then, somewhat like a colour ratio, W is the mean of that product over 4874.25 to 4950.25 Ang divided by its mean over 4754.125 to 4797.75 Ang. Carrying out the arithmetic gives 1.09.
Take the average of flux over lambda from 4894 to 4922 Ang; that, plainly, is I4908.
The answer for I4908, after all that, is 18.5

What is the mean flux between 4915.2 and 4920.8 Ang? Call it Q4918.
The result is 18.3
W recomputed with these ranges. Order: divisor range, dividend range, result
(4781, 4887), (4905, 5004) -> 1.11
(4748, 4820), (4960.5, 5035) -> 1.15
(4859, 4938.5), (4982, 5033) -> 1.09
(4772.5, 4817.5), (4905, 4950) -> 1.11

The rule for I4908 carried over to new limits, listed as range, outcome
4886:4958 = 18.5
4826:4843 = 17.8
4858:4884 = 17.5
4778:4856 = 17.7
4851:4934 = 18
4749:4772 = 18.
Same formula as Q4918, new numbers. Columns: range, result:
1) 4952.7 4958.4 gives 18.3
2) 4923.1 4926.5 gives 18.1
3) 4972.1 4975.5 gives 18.5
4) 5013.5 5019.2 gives 19.3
